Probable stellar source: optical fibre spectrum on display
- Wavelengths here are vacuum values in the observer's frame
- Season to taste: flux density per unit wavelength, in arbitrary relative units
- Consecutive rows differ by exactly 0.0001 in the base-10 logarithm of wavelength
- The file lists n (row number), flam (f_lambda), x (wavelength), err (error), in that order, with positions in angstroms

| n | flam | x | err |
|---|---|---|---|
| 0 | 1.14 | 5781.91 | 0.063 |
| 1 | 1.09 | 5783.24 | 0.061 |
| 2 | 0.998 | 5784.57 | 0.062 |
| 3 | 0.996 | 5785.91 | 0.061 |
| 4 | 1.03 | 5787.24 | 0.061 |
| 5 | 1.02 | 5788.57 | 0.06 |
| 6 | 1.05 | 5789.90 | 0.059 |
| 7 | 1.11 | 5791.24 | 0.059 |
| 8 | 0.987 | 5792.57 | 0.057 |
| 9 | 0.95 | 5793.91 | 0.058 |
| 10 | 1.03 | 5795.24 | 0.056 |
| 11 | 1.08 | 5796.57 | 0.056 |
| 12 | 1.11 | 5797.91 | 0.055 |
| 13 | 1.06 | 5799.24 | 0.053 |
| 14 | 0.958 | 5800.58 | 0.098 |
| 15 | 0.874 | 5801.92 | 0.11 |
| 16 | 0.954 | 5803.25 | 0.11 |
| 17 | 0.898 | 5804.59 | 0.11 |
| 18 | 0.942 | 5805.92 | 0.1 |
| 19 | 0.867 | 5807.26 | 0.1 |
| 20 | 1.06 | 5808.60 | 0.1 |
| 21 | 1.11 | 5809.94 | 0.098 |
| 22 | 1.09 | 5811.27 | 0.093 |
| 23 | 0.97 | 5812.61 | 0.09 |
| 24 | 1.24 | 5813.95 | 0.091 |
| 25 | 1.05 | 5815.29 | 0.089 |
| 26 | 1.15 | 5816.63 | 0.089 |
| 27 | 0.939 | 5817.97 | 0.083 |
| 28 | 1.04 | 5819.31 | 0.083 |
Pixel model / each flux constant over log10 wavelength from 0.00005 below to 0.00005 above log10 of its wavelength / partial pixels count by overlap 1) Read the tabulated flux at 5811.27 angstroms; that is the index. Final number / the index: 1.09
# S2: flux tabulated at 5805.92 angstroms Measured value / 0.942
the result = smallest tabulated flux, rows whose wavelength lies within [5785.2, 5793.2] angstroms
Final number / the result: 0.987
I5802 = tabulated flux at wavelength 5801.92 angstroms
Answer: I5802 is 0.874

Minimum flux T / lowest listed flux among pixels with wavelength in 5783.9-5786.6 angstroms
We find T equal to 0.996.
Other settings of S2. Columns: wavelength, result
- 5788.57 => 1.02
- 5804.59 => 0.898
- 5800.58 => 0.958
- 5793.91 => 0.95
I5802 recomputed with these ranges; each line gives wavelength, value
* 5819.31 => 1.04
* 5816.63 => 1.15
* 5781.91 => 1.14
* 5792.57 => 0.987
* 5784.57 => 0.998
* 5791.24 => 1.11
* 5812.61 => 0.97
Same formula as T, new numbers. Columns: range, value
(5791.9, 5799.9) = 0.95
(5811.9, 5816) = 0.97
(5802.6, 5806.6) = 0.898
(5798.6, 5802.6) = 0.874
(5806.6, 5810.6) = 0.867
